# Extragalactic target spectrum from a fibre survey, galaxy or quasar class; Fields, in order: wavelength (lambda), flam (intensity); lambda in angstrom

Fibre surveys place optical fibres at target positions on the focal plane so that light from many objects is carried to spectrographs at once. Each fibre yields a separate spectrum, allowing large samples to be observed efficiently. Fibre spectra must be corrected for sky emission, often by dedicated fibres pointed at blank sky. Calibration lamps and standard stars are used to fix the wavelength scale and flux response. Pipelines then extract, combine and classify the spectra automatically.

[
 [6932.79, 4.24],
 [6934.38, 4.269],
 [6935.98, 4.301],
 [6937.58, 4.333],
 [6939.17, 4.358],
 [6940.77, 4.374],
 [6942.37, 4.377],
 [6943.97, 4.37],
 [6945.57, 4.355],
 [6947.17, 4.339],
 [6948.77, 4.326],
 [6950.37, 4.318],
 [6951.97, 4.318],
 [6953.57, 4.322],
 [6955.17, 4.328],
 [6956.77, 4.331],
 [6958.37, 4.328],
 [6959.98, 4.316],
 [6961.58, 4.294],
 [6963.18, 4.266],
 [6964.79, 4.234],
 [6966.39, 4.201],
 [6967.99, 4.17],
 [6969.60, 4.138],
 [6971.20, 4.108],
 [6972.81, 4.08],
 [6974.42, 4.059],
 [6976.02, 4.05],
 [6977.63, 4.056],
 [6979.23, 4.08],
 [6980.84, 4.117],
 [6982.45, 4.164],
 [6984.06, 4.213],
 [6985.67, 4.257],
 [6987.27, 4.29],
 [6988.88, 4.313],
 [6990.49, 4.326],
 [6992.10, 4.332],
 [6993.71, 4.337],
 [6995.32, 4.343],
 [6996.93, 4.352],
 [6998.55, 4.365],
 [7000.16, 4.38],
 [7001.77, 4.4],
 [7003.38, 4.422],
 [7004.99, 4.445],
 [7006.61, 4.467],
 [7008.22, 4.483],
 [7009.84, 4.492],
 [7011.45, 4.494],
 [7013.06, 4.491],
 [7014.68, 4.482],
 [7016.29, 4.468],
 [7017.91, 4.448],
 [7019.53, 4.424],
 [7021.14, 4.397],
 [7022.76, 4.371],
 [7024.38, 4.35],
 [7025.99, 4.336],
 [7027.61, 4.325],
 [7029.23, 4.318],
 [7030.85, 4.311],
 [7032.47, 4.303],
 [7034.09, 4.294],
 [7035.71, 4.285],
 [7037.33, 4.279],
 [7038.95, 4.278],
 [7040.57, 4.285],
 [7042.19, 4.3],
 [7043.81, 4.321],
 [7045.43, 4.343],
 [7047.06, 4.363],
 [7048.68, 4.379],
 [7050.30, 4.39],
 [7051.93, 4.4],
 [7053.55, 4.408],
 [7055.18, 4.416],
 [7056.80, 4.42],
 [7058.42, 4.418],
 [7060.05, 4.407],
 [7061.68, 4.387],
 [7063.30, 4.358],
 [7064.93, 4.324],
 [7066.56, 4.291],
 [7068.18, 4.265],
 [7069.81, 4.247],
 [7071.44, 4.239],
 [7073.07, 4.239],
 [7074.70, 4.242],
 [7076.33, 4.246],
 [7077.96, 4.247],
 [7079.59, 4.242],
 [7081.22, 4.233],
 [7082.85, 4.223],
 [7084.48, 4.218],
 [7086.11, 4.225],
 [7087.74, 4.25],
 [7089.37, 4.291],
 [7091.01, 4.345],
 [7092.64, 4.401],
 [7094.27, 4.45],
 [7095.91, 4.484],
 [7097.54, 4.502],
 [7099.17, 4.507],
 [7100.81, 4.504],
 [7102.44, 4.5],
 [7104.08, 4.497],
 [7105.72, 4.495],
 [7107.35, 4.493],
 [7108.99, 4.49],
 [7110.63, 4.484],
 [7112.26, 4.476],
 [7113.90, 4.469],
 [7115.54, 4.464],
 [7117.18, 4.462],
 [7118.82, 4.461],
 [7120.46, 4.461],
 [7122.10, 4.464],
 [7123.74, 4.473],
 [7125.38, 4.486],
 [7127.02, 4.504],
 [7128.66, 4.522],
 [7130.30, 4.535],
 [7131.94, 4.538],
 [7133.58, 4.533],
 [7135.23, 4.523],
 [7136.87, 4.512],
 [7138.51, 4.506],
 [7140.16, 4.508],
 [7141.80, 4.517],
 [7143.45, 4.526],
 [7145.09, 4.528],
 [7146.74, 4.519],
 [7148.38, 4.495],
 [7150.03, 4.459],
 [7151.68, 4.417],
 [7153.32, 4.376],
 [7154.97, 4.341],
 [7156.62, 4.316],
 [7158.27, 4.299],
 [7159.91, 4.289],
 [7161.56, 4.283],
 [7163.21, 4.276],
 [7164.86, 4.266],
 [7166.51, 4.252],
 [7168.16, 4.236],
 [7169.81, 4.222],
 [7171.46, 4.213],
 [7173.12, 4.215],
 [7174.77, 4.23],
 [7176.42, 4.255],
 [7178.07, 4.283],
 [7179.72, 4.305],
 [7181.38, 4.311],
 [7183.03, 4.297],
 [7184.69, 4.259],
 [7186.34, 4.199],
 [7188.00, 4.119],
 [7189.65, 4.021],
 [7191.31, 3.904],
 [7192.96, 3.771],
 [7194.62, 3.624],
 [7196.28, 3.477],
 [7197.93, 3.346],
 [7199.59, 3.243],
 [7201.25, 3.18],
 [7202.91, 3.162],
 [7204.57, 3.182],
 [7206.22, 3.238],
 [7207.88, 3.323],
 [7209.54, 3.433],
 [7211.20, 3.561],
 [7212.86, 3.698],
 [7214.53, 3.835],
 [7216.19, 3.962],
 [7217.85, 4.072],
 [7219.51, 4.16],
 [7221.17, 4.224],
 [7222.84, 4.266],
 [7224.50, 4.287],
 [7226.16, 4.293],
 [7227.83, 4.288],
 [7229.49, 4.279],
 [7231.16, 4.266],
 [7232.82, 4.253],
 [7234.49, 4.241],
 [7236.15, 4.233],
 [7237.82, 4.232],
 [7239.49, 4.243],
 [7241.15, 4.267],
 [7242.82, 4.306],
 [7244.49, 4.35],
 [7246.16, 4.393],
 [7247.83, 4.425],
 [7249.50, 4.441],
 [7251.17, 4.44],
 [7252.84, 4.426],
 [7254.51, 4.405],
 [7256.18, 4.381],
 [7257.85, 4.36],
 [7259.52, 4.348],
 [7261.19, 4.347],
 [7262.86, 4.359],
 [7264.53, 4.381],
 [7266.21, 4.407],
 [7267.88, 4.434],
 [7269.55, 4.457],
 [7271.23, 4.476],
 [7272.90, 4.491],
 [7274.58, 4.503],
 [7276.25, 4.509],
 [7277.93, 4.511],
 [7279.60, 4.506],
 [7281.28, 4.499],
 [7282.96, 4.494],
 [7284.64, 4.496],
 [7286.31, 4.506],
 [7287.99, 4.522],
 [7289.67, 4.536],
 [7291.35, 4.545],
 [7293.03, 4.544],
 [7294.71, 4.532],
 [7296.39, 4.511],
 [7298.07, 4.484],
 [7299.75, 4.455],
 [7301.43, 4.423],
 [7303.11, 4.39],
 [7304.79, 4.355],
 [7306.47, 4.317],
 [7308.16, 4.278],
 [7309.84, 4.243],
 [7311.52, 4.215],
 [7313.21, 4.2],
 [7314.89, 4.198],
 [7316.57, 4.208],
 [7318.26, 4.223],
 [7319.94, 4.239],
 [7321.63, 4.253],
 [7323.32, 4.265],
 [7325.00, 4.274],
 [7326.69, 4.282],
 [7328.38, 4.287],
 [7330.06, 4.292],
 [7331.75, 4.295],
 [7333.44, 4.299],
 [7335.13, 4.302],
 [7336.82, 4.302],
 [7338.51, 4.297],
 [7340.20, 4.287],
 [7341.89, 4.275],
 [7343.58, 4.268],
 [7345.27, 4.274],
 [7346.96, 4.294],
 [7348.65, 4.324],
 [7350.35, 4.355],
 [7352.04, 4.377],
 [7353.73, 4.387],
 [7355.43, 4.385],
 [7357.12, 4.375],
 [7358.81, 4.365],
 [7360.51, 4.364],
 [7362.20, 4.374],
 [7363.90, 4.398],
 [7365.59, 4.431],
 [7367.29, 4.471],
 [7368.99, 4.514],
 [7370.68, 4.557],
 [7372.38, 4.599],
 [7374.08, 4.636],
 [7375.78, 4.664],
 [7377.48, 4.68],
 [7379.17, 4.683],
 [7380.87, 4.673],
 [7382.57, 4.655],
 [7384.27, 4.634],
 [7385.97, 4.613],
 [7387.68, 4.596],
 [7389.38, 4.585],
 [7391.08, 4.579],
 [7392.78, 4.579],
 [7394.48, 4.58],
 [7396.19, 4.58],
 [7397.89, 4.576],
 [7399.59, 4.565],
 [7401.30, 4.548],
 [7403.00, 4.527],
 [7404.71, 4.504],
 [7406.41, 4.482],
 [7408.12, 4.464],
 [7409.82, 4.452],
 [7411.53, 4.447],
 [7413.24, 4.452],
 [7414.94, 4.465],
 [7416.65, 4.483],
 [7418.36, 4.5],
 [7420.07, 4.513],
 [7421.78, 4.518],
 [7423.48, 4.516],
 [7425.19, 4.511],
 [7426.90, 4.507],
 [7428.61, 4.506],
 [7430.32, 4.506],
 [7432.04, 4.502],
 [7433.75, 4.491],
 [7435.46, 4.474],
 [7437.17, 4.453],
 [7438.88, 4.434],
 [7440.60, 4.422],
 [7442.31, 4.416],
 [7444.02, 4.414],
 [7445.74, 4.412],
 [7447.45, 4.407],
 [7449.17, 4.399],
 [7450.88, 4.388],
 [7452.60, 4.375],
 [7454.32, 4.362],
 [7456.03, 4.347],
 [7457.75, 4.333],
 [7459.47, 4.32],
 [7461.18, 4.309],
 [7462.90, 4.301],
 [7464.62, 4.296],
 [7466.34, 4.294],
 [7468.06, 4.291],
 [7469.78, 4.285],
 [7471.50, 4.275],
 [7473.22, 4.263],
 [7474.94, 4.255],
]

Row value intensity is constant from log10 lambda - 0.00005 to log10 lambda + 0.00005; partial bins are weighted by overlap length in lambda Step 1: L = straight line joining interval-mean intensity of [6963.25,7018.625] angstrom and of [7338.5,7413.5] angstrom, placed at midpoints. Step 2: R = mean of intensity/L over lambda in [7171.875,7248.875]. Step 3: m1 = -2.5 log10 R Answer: 0.107 mag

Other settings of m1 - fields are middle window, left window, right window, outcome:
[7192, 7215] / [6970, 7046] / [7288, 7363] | 0.253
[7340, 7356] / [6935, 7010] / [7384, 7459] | 0.032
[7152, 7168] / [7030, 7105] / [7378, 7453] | 0.020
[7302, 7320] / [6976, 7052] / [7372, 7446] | 0.054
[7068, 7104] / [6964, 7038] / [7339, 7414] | 0.005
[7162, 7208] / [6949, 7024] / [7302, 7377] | 0.107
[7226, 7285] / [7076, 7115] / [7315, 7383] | 0.001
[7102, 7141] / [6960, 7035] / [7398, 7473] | -0.038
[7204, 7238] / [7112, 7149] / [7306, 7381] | 0.121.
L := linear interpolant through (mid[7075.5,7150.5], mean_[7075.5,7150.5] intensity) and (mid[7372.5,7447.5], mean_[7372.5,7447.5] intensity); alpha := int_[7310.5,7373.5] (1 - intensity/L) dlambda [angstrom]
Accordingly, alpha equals 2.5 angstrom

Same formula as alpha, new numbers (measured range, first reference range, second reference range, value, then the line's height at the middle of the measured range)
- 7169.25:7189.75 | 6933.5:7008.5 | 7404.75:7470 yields 0.54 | 4.35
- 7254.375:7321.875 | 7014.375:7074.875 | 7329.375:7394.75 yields 0.33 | 4.43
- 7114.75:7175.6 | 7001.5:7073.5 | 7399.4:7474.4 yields -0.39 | 4.38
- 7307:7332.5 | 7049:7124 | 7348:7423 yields 1.32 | 4.48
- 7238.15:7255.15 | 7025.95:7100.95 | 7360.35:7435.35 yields 0.29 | 4.44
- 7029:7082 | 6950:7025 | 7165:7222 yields -1.92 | 4.17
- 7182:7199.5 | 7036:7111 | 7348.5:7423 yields 2.12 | 4.41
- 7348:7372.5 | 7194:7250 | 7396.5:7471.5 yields -0.88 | 4.26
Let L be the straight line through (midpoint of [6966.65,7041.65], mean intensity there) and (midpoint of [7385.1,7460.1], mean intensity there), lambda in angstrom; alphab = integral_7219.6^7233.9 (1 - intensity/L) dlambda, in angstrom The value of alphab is 0.4 angstrom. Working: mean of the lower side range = 4.31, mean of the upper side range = 4.48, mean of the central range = 4.26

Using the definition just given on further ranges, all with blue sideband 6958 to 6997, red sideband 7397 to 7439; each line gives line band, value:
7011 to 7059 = -1.3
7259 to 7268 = 0.0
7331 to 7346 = 0.5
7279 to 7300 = -0.5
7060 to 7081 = 0.0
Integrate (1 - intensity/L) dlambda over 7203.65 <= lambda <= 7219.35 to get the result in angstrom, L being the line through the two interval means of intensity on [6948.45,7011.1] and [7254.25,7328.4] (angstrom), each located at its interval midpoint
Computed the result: 2.71 angstrom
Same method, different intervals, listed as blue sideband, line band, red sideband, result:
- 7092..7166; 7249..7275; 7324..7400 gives 0.2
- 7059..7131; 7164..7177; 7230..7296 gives 0.5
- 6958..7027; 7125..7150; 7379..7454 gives -0.8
